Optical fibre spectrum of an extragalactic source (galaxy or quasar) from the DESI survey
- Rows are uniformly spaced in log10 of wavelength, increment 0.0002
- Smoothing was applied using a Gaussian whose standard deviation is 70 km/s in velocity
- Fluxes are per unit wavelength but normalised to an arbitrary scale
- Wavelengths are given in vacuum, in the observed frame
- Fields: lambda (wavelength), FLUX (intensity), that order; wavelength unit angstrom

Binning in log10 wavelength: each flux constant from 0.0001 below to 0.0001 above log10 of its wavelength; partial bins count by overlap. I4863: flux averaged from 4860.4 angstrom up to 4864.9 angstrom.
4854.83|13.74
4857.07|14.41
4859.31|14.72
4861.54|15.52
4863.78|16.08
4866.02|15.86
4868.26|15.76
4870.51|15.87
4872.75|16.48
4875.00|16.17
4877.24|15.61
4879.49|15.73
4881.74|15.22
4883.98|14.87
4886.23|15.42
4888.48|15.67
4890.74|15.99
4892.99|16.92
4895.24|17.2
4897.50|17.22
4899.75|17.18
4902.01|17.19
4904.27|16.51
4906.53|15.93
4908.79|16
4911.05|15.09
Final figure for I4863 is 15.8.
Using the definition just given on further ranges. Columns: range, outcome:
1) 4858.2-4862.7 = 15.2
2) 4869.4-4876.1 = 16.2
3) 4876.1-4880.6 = 15.7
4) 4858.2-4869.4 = 15.6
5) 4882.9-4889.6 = 15.3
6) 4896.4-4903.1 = 17.2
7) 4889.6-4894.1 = 16.4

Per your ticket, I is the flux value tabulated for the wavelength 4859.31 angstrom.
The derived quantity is 14.72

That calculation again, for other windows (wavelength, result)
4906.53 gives 15.93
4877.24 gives 15.61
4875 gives 16.17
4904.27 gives 16.51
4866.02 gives 15.86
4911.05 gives 15.09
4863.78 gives 16.08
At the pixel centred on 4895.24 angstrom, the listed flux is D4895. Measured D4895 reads 17.2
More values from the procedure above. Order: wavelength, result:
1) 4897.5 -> 17.22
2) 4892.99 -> 16.92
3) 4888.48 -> 15.67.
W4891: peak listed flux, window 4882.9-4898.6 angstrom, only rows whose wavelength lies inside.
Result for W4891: 17.22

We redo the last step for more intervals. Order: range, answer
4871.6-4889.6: 16.48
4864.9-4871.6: 15.87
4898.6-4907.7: 17.19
